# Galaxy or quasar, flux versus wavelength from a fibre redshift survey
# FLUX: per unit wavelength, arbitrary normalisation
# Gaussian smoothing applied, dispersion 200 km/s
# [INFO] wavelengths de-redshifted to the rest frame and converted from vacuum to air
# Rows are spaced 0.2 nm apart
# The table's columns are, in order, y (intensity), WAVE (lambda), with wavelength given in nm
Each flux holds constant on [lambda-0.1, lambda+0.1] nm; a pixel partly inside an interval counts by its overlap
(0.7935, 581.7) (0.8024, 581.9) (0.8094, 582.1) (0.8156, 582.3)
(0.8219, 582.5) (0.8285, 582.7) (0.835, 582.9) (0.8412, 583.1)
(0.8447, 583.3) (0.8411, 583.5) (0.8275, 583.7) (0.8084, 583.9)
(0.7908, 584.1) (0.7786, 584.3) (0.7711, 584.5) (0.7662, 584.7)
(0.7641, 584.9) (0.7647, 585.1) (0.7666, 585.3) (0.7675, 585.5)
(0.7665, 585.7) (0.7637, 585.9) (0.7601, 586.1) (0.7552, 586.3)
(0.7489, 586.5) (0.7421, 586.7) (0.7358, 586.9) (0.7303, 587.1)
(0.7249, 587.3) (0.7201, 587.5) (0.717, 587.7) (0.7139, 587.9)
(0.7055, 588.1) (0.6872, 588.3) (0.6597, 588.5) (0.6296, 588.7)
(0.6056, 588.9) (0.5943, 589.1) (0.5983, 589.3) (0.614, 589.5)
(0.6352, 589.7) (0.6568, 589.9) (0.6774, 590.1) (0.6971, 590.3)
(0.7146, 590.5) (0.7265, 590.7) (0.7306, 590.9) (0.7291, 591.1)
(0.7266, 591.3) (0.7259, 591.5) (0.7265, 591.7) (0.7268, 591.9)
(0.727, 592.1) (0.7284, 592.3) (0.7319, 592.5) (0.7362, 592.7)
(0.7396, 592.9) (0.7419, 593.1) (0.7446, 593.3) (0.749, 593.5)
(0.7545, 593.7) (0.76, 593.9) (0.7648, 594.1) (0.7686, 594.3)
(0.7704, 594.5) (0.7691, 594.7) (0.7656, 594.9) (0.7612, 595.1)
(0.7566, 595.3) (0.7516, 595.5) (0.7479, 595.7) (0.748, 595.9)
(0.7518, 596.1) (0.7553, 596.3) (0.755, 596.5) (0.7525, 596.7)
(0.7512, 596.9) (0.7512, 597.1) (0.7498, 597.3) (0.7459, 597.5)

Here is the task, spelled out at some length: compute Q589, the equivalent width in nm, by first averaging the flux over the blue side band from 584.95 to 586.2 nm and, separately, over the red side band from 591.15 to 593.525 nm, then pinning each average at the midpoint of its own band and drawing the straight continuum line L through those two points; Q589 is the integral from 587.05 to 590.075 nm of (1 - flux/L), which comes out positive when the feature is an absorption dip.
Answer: 0.34 nm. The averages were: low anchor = 0.765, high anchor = 0.733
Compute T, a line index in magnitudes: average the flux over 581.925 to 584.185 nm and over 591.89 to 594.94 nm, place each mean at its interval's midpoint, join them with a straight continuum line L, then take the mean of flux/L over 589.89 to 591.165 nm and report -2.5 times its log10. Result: 0.09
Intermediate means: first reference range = 0.824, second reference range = 0.749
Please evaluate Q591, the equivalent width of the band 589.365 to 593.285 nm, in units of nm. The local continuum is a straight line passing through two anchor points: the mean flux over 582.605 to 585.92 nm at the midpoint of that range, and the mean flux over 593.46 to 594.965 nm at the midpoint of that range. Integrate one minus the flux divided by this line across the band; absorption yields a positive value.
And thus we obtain 0.32 nm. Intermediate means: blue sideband 0.796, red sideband 0.763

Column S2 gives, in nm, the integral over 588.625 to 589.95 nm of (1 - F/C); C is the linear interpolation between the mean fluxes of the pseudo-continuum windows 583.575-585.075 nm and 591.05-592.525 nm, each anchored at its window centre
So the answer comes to 0.230 nm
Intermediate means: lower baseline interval 0.786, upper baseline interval 0.728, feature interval 0.617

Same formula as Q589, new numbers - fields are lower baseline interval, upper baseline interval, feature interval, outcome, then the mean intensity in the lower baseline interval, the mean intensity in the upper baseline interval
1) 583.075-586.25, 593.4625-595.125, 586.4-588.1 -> 0.12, 0.787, 0.763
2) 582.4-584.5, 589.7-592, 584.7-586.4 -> 0.05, 0.819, 0.709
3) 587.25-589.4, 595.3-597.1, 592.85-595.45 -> -0.10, 0.667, 0.752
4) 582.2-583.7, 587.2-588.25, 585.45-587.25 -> -0.01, 0.832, 0.715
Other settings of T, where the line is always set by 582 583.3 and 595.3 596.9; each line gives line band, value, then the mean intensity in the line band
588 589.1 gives 0.214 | 0.652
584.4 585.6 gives 0.065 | 0.767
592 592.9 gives 0.058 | 0.732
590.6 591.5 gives 0.075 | 0.728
